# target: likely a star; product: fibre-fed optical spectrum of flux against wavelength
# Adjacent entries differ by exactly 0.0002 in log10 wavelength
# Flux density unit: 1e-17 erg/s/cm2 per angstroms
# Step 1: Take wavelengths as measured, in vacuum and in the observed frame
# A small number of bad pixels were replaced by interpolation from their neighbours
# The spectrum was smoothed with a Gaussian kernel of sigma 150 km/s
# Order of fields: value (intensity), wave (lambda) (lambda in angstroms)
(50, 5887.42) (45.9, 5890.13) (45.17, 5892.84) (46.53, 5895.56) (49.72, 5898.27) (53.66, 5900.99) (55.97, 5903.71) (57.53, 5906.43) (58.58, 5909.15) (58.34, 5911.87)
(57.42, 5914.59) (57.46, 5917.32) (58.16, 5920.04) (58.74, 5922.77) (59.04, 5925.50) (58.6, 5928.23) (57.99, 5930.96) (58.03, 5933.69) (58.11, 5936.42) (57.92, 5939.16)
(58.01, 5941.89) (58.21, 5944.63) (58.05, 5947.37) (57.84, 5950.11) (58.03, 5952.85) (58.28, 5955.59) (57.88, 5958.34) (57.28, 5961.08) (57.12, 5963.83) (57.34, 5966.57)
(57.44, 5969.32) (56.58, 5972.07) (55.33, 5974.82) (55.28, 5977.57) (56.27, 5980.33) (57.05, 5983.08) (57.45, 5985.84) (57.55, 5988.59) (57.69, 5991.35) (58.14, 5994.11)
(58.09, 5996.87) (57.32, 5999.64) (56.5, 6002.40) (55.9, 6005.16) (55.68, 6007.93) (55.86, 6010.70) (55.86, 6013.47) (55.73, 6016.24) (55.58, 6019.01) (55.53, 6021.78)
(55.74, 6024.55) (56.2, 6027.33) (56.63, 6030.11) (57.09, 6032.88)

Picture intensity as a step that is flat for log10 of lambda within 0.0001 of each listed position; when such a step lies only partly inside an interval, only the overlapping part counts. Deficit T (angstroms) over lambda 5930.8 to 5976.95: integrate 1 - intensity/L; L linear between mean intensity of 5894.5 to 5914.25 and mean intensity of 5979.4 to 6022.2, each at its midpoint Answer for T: -1.57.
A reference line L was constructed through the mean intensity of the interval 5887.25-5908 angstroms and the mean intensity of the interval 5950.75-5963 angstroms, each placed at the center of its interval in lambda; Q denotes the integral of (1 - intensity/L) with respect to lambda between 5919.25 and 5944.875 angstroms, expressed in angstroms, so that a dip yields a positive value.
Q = -1.6 angstroms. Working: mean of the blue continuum 50.7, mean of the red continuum 57.8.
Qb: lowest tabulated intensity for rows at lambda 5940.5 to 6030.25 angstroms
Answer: 55.28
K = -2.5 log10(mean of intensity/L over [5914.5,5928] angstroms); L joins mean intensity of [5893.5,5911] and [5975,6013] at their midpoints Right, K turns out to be -0.079 mag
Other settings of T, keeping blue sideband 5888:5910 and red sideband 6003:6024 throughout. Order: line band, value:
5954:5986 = -1.66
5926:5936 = -1.07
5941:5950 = -0.82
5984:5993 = -0.45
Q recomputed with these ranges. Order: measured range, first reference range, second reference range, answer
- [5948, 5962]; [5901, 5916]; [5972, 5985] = -0.4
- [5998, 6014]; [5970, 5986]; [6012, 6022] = -0.1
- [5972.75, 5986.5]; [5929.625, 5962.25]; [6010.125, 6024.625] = 0.2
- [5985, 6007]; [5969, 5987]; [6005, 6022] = -0.5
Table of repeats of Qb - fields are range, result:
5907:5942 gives 57.42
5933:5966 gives 57.12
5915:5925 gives 57.46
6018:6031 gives 55.53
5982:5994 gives 57.05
